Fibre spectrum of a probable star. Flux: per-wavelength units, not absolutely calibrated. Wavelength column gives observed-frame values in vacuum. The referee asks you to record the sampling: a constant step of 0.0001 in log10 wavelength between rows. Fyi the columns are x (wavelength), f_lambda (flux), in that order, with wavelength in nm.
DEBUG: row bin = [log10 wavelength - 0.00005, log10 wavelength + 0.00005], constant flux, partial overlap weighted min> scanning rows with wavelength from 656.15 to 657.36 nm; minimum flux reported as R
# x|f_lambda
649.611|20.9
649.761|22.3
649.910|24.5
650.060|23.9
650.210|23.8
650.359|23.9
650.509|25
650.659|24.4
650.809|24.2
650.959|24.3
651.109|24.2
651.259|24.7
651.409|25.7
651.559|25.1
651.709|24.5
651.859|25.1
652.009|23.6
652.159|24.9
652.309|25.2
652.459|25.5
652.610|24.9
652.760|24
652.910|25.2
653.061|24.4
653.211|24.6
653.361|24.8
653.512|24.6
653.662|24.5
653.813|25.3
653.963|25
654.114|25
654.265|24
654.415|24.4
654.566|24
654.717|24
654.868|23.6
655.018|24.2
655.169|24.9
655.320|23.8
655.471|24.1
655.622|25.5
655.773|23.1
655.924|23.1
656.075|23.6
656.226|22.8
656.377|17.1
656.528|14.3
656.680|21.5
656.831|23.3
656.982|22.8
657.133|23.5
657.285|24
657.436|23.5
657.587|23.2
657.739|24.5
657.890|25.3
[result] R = 14.3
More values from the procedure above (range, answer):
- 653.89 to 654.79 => 24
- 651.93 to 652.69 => 23.6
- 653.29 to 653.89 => 24.5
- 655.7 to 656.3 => 22.8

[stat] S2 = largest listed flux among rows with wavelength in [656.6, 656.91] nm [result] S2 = 23.3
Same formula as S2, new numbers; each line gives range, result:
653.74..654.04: 25.3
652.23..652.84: 25.5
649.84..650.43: 24.5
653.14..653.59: 24.8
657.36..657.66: 23.5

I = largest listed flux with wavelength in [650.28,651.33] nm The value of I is 25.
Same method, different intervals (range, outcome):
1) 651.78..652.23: 25.1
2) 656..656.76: 23.6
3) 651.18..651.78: 25.7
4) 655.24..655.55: 24.1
